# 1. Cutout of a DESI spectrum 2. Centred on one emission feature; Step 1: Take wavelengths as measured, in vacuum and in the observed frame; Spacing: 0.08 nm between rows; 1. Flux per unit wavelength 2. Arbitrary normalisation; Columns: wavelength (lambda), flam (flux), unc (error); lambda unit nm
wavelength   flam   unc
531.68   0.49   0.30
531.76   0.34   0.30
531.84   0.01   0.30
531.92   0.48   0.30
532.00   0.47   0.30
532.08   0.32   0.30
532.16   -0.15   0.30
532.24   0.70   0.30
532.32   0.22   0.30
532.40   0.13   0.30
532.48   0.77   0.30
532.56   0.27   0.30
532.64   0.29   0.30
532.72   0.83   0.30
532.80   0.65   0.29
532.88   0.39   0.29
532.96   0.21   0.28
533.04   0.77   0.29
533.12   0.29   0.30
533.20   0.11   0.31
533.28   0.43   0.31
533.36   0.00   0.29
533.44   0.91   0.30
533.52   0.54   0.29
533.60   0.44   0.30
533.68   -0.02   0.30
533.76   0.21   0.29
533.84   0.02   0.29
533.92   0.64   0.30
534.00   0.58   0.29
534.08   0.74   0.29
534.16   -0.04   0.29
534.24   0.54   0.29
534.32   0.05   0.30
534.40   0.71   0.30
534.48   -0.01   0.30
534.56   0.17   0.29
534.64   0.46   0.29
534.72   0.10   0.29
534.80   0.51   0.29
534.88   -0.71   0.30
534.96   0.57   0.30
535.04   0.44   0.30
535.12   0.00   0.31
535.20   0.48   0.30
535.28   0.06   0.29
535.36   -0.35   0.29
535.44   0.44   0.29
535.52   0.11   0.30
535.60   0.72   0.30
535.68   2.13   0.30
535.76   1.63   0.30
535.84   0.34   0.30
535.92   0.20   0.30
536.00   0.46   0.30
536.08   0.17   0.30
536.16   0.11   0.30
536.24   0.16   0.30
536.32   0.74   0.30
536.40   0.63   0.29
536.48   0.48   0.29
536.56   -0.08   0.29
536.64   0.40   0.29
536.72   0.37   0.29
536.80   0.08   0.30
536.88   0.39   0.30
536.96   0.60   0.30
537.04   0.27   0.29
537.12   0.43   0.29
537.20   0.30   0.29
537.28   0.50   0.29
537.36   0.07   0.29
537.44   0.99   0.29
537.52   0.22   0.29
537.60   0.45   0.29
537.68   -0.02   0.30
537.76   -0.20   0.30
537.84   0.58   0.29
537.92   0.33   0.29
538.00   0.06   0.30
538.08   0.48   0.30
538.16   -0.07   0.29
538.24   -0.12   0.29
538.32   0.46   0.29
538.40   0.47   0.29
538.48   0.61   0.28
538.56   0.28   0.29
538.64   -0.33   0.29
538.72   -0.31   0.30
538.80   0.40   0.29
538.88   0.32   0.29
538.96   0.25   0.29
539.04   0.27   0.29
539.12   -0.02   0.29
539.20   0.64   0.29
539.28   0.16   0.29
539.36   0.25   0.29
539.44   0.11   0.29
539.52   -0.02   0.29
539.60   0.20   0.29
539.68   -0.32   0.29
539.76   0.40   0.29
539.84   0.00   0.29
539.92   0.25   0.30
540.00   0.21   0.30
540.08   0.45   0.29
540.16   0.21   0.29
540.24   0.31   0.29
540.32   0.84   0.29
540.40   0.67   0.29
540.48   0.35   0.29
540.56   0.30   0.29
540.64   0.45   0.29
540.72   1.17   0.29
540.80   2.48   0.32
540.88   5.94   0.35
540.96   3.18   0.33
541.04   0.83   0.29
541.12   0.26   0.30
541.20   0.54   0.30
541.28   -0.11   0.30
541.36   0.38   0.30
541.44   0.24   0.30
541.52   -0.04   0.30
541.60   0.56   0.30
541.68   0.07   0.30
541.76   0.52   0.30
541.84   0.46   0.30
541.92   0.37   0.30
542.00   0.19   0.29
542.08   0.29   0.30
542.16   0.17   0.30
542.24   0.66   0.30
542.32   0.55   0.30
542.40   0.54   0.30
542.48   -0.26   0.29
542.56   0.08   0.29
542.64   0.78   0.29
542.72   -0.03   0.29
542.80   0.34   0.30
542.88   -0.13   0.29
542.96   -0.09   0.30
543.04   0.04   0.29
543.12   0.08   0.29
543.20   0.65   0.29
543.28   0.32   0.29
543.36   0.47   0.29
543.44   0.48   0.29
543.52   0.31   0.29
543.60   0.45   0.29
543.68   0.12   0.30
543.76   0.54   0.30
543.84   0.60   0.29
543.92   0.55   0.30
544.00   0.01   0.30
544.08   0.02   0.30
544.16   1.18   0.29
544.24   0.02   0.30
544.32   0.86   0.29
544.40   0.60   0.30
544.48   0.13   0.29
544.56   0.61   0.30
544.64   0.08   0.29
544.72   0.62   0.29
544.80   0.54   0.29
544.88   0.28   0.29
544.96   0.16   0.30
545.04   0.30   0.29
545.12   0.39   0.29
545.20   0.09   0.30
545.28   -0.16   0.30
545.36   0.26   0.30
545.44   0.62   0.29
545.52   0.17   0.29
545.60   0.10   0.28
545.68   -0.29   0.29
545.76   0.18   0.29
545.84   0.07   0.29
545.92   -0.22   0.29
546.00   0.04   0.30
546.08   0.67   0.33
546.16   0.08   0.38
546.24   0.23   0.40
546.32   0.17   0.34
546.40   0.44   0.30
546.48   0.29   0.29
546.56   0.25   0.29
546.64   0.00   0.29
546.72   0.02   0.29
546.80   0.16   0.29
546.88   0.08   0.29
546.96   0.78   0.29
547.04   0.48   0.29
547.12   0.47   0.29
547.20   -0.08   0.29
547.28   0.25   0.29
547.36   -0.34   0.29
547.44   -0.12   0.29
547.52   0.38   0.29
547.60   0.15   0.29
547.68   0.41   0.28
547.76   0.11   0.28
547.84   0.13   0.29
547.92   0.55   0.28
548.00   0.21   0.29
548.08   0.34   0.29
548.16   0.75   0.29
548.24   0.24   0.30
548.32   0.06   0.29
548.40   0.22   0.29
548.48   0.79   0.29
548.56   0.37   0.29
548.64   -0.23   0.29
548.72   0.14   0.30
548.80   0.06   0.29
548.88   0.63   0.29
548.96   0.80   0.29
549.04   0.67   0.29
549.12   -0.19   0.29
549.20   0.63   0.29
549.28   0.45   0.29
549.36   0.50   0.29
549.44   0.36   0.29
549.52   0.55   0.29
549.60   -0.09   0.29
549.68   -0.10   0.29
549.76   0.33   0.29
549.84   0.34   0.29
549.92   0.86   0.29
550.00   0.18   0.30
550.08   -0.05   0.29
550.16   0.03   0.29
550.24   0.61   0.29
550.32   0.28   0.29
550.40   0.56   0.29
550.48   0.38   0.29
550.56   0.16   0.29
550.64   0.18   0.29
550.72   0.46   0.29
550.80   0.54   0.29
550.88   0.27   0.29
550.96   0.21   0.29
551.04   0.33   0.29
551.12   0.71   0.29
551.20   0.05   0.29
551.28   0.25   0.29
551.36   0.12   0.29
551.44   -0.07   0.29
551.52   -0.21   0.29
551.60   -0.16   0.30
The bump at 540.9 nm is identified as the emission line [O III]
